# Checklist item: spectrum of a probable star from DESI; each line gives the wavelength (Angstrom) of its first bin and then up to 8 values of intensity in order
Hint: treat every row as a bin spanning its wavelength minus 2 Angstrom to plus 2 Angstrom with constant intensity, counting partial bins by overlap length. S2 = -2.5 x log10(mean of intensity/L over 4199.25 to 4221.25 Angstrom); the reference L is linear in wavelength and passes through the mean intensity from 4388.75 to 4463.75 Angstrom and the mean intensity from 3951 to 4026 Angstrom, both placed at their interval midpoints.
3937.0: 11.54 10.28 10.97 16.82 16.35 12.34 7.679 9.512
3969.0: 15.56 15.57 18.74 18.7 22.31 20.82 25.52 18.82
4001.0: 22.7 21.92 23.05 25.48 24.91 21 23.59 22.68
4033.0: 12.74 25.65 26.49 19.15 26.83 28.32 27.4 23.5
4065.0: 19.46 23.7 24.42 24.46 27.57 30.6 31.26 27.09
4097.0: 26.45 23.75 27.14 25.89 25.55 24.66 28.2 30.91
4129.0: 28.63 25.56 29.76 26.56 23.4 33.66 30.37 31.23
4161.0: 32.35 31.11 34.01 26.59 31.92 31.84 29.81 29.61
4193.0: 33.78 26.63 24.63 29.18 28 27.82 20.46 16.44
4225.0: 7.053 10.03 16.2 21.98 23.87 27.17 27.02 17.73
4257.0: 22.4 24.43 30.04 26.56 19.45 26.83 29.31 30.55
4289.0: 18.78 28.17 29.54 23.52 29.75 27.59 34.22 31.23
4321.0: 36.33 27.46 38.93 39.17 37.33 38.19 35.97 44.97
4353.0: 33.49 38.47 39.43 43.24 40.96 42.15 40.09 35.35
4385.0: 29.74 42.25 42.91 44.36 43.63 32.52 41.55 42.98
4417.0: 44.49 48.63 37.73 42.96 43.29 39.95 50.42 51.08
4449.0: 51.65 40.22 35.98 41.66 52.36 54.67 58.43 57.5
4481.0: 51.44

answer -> 0.24 mag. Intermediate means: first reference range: 19.1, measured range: 25.1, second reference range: 43.2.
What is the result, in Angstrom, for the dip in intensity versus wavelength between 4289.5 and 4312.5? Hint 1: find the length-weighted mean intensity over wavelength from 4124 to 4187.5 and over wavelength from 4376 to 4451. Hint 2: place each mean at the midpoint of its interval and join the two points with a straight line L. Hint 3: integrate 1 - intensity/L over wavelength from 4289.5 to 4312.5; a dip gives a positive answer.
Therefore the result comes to 5.8 Angstrom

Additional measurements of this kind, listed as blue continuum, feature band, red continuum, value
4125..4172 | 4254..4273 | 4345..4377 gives 5.7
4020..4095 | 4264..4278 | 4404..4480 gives 4.3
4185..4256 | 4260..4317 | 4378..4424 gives 4.6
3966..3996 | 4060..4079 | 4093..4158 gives 1.0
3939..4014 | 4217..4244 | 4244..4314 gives 8.8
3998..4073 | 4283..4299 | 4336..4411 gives 3.9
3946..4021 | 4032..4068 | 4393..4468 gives -1.9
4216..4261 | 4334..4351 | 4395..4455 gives -3.2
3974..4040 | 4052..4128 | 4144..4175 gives 0.6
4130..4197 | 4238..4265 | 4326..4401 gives 7.8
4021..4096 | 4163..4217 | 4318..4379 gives 2.6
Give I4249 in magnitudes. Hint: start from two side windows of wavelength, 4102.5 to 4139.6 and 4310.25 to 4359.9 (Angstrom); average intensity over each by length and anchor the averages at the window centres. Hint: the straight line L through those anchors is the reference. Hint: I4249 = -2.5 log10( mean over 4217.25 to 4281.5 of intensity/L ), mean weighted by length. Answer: 0.461 mag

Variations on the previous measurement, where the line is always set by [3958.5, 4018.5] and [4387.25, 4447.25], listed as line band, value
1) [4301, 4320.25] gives 0.23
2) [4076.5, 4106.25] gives -0.10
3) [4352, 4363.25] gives 0.07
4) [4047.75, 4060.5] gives -0.18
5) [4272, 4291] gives 0.37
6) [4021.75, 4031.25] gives -0.06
